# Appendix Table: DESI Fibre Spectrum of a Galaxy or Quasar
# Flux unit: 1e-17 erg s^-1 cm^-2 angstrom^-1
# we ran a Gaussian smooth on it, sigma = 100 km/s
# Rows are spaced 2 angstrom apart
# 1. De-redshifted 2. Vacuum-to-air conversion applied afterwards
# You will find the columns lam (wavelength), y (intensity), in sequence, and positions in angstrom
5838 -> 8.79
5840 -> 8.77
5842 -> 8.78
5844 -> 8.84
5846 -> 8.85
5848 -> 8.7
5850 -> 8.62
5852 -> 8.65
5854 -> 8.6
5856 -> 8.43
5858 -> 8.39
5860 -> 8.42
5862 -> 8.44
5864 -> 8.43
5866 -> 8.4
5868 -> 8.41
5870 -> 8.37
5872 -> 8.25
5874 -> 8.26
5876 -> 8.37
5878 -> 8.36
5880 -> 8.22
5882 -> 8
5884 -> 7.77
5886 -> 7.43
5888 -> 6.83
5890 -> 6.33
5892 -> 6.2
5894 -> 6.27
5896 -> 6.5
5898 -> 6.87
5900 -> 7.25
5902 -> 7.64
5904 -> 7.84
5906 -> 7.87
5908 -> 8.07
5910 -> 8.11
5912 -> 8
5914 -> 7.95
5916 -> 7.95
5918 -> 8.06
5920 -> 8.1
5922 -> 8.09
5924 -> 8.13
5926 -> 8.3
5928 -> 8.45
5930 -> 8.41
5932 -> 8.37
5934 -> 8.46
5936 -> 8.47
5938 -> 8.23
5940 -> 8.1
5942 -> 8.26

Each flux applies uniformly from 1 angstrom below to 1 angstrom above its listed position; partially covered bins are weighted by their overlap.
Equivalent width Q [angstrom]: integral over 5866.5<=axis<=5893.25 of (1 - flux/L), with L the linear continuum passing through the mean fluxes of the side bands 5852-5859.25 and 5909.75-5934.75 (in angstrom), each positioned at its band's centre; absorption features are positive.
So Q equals 2.0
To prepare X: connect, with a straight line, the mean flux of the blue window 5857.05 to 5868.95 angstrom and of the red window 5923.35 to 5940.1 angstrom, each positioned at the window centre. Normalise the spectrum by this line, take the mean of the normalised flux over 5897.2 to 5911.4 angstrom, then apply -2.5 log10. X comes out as 0.09 mag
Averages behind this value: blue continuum 8.42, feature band 7.68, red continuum 8.34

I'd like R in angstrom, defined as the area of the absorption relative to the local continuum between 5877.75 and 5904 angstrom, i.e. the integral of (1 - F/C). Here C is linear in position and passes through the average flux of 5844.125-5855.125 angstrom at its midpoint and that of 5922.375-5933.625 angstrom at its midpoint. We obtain 4.03 angstrom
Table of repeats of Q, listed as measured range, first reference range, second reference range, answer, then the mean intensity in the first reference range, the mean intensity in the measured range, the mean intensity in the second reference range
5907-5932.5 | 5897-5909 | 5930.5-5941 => -0.6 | 7.59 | 8.15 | 8.33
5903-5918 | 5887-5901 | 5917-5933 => -1.0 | 6.61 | 7.98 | 8.24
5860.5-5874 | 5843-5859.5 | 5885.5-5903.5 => -0.7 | 8.63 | 8.38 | 6.82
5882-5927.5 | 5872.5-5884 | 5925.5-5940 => 4.1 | 8.2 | 7.55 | 8.37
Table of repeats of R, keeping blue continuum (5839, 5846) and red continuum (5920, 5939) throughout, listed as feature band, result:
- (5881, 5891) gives 1.5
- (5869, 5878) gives 0.3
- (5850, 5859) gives 0.2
